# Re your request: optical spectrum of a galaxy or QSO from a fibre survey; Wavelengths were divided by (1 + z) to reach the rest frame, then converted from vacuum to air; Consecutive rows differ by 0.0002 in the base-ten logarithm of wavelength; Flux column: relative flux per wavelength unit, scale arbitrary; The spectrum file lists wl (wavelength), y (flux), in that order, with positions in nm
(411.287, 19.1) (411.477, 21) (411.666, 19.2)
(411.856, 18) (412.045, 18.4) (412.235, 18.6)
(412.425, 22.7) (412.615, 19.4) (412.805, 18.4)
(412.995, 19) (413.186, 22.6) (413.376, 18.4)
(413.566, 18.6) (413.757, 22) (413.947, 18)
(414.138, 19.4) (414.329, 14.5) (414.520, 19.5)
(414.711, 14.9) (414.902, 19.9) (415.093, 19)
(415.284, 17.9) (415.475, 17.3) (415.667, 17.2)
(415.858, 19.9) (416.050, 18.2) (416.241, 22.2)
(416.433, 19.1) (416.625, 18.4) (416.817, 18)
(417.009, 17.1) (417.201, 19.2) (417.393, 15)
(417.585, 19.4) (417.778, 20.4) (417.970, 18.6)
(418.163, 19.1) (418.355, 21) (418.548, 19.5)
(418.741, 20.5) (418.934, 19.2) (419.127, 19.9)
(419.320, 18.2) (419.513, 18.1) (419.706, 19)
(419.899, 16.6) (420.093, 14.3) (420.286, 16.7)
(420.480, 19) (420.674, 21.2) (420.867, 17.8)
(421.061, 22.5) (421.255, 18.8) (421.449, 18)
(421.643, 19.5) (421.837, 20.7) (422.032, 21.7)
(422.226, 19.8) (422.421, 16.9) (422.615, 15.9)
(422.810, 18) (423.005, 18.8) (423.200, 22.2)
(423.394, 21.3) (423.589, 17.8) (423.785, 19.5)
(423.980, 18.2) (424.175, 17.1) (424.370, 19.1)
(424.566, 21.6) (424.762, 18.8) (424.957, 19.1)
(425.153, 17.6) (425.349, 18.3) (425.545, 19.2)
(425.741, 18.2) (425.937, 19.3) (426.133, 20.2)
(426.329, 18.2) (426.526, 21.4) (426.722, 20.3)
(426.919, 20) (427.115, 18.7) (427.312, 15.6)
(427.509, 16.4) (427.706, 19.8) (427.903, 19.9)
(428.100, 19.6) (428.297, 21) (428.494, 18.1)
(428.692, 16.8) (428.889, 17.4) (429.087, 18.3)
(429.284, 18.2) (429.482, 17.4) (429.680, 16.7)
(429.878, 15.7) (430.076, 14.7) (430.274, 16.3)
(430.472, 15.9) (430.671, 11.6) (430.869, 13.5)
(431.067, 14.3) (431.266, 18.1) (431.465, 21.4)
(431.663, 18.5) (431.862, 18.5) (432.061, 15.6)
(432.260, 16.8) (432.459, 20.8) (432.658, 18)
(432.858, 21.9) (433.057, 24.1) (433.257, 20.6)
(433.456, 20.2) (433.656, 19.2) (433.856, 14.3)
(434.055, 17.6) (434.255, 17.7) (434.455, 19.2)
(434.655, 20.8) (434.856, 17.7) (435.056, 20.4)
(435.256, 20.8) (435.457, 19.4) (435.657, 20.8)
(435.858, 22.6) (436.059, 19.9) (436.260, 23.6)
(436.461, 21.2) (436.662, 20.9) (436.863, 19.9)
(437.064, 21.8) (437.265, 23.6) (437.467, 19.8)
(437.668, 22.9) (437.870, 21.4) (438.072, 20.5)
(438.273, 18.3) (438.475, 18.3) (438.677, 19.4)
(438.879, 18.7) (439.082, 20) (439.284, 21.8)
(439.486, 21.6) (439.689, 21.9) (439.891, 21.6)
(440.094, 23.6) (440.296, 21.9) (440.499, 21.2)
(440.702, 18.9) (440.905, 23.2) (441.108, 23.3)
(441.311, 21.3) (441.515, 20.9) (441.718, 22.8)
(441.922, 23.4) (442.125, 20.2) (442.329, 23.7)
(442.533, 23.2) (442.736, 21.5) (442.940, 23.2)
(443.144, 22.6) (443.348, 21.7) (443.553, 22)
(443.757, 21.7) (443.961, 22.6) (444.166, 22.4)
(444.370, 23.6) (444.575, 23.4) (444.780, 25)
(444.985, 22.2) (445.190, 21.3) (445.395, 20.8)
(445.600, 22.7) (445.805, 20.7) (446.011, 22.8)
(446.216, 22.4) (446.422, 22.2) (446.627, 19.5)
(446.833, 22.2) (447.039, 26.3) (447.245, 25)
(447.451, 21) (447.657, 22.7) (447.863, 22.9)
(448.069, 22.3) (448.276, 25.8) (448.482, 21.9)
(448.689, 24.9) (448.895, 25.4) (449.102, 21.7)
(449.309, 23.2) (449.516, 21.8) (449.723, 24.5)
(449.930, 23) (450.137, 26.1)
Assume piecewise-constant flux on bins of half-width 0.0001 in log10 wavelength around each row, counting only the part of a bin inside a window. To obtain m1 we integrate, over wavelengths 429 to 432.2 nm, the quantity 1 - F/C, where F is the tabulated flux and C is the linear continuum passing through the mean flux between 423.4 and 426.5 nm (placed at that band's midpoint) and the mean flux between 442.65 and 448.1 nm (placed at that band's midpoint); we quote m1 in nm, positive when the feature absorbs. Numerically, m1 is 0.54 nm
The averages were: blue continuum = 18.9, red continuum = 22.5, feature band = 16.5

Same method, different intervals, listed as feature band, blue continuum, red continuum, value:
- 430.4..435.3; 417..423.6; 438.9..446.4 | 0.58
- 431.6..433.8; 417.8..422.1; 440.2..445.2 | 0.16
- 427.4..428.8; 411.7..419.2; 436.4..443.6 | 0.10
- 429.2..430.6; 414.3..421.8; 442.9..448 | 0.28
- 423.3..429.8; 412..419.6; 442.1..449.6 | 0.49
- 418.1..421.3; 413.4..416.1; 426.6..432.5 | -0.15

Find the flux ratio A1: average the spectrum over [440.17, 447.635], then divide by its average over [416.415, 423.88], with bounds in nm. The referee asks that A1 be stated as 1.2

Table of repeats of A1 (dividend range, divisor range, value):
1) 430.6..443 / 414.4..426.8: 1.07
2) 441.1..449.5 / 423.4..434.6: 1.24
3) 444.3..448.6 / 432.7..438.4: 1.11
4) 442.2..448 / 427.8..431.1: 1.34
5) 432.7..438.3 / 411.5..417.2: 1.08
